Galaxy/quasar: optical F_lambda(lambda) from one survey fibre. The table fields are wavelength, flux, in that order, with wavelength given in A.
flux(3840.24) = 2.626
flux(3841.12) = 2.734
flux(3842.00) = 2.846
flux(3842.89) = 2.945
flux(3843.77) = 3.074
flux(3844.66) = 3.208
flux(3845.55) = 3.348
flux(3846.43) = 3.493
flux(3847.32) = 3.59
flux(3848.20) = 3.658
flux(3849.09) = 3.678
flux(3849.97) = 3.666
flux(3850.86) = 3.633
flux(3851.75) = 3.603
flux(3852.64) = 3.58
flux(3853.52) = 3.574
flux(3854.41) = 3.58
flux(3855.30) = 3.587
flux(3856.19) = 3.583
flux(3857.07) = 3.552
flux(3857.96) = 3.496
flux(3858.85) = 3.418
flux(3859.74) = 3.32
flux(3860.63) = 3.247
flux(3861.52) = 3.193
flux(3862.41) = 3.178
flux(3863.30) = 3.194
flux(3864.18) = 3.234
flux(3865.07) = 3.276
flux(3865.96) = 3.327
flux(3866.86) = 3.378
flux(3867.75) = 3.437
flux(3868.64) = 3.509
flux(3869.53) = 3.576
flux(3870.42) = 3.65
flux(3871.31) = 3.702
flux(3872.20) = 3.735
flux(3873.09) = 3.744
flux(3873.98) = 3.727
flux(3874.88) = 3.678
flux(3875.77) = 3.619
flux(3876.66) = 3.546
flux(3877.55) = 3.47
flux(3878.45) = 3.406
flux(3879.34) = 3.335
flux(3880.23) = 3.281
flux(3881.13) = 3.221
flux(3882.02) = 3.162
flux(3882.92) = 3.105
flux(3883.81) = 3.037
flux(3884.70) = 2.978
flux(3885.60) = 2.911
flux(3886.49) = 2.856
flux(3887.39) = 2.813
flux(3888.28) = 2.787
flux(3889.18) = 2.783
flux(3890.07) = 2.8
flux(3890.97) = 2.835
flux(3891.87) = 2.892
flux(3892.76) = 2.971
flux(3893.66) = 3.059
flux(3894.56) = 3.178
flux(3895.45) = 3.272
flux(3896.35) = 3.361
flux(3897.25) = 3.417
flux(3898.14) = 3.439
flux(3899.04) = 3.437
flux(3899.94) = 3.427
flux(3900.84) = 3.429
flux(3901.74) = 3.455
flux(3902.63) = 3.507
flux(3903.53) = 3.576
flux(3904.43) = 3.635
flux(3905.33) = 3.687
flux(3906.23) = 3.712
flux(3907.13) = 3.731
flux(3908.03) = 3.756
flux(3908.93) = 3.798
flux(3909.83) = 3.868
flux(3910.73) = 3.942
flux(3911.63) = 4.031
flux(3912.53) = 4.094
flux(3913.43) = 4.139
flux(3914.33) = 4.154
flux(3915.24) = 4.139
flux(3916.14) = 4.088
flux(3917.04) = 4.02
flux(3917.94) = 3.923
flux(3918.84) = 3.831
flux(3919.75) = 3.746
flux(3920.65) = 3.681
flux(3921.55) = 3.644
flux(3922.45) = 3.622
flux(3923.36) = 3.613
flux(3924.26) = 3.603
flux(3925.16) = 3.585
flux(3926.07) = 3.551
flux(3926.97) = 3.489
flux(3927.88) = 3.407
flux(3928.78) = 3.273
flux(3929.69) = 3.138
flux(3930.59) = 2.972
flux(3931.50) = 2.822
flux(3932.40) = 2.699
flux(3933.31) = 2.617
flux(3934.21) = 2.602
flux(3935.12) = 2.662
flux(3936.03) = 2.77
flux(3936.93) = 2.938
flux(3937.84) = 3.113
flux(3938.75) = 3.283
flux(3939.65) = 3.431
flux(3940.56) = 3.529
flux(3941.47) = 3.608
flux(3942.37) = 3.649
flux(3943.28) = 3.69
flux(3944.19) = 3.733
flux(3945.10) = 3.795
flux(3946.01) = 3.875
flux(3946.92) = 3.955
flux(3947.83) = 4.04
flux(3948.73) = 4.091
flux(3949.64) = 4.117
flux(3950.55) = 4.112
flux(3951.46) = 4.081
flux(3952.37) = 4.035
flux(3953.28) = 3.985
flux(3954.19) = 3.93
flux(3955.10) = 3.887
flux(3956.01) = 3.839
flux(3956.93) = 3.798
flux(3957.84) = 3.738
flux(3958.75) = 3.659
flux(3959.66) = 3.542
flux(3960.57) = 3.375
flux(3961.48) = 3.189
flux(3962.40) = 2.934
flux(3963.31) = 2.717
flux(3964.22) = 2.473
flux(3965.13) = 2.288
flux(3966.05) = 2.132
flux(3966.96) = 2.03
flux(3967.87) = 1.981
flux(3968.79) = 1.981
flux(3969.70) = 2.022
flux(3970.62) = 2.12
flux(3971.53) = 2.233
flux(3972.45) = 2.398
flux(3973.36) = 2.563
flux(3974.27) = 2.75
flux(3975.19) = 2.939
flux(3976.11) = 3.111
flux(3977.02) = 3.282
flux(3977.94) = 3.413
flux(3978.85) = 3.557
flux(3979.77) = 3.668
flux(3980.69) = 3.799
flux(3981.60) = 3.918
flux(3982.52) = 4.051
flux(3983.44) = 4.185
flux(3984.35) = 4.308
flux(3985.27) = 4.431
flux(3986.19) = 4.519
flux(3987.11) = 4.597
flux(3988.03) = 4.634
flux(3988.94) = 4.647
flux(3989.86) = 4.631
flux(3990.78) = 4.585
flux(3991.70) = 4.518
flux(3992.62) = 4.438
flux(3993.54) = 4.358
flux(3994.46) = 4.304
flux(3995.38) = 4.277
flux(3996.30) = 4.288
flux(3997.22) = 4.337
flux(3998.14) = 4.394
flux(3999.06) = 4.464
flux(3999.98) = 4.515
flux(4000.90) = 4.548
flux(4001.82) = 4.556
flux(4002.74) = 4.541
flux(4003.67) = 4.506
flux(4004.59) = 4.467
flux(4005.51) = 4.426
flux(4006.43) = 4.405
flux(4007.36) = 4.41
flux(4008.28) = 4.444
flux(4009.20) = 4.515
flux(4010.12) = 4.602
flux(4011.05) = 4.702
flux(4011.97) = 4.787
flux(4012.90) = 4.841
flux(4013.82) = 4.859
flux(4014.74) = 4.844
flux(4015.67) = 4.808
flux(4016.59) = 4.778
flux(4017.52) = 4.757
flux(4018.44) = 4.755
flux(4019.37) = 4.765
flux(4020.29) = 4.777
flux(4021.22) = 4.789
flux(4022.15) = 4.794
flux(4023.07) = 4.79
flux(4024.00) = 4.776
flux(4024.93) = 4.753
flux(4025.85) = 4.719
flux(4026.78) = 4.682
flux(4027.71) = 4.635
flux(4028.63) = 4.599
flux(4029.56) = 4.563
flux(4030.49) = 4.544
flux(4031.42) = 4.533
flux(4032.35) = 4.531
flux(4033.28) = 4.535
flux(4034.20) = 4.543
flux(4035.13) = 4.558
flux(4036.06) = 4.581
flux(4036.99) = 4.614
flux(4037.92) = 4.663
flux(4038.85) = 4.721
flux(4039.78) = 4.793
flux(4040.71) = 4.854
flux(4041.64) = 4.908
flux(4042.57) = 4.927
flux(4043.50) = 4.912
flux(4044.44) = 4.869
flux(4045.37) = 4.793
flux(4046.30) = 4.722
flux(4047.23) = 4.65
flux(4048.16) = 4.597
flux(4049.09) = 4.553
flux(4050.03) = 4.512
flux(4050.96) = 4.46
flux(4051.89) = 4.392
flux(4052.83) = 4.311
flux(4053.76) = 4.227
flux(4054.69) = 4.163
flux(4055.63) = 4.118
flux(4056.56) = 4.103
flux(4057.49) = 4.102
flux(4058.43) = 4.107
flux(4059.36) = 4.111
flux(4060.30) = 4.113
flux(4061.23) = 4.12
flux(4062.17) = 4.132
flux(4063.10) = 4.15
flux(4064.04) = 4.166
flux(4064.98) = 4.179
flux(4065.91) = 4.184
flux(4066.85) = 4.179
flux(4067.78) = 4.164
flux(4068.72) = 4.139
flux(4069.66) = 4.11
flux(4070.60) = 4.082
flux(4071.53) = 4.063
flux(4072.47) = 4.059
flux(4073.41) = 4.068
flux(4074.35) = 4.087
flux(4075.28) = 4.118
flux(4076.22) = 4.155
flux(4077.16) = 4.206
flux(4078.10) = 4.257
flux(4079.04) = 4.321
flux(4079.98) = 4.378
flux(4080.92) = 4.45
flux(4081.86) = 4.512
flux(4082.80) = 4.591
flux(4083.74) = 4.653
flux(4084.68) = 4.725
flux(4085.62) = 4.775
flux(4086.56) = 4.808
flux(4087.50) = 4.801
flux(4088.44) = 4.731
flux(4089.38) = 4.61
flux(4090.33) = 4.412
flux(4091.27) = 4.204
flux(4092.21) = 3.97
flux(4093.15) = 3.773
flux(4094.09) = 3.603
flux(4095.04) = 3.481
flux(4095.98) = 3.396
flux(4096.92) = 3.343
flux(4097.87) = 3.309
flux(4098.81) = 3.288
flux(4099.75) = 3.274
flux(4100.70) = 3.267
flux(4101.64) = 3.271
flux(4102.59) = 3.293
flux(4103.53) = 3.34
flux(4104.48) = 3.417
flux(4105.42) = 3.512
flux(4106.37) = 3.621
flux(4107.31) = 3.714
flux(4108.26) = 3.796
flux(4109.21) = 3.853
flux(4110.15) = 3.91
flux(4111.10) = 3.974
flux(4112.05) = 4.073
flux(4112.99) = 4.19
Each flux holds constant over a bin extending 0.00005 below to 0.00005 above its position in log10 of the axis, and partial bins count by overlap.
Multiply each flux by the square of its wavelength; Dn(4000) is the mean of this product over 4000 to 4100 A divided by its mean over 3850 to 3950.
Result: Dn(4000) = 1.38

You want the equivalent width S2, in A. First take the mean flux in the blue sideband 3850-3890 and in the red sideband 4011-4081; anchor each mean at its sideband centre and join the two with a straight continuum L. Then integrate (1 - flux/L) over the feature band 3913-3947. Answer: 2.4 A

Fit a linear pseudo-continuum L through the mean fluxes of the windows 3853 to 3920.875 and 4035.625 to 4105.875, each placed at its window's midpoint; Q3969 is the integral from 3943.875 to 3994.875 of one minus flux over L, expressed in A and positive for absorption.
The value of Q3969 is 3.3 A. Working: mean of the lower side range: 3.46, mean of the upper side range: 4.21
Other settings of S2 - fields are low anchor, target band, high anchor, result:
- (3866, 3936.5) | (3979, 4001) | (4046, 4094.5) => -2.61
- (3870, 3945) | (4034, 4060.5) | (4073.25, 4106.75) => -4.51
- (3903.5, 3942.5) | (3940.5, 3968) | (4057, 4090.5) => 1.39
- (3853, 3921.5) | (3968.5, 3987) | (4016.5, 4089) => 3.34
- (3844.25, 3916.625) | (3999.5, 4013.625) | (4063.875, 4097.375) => -2.24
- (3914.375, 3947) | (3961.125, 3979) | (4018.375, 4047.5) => 6.13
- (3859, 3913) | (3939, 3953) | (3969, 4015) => -0.28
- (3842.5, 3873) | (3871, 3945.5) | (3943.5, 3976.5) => -1.96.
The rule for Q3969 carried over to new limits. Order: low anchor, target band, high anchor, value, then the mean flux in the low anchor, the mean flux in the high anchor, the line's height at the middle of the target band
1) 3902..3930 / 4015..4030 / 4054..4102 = -2.8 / 3.74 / 4.11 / 3.98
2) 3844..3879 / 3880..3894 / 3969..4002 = 2.4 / 3.49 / 3.85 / 3.57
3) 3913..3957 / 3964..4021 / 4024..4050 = 3.6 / 3.6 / 4.68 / 4.21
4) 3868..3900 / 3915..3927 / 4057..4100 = -1.1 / 3.27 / 4.15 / 3.44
